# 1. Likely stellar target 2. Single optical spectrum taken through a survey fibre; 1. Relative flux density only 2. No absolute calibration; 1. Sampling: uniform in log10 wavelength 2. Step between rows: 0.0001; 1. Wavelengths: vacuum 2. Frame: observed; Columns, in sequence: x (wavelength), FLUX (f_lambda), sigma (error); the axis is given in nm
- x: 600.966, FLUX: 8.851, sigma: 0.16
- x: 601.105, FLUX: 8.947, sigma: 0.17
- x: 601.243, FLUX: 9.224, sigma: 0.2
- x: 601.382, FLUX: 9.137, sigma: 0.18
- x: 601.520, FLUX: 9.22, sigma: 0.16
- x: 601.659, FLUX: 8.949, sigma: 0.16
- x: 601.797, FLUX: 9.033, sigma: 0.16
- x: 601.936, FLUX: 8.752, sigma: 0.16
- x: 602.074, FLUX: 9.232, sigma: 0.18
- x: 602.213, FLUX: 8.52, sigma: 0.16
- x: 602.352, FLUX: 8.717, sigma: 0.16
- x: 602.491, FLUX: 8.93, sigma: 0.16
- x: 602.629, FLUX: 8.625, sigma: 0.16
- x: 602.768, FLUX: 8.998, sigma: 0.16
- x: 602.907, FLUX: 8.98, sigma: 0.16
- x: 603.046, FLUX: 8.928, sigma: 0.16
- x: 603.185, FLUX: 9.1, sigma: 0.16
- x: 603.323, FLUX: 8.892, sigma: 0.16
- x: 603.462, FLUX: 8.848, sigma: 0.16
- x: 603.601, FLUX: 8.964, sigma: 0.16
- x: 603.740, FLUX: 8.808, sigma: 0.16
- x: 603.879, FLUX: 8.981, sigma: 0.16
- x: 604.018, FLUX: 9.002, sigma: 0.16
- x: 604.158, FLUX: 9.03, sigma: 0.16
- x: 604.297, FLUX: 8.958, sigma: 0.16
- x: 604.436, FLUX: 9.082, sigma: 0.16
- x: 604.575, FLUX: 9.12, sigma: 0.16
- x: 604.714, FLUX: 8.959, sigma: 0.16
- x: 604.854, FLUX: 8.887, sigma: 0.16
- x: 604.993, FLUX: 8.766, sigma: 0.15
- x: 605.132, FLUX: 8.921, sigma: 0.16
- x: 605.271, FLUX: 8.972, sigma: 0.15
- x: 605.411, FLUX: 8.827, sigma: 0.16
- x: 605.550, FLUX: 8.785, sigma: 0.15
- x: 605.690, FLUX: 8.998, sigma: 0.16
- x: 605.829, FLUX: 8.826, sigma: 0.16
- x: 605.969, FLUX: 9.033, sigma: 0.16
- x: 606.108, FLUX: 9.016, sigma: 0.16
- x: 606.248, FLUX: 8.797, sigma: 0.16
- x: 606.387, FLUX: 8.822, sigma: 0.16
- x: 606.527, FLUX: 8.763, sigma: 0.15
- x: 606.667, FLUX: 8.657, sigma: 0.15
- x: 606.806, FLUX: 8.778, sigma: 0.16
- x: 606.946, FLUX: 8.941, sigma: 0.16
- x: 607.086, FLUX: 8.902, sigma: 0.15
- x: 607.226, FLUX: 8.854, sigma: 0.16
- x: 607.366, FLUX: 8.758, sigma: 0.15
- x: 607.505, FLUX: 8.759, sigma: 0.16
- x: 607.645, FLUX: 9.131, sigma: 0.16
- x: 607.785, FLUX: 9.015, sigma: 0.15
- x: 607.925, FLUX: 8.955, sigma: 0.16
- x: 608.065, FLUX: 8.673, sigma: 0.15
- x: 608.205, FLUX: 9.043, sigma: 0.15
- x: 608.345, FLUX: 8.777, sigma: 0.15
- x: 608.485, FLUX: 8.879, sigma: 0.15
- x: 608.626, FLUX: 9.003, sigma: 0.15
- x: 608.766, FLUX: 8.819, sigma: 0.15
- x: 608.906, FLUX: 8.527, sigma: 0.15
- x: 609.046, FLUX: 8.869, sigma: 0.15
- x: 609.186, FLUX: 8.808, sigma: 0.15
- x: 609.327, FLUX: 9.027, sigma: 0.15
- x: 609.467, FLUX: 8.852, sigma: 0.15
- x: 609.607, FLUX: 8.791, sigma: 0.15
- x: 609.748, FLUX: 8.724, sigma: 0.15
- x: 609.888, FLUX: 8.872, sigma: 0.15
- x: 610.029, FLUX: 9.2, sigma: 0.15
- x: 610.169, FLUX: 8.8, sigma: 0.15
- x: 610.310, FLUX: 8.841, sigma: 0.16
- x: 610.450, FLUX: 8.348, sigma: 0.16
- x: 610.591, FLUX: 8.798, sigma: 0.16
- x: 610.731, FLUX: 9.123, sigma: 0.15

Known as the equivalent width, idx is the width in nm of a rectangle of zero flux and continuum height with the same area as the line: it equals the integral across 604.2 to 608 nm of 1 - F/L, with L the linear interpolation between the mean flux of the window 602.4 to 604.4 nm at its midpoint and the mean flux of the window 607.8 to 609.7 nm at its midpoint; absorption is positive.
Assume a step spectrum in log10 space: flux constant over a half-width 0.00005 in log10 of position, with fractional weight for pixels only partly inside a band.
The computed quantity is 0.00 nm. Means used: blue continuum 8.93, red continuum 8.85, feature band 8.9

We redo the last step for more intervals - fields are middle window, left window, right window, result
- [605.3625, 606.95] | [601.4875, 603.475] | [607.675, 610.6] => 0.004 nm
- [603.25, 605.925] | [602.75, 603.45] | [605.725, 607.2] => -0.002 nm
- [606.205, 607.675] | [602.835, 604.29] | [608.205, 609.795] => 0.009 nm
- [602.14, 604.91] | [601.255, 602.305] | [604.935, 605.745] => 0.004 nm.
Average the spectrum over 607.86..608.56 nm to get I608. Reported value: 8.86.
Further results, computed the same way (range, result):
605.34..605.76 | 8.86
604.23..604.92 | 9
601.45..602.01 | 9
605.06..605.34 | 8.97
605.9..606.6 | 8.89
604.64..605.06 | 8.87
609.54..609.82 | 8.75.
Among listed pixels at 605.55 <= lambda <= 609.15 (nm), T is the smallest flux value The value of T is 8.527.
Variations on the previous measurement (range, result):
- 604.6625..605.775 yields 8.766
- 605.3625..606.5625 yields 8.763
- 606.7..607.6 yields 8.758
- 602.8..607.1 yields 8.657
